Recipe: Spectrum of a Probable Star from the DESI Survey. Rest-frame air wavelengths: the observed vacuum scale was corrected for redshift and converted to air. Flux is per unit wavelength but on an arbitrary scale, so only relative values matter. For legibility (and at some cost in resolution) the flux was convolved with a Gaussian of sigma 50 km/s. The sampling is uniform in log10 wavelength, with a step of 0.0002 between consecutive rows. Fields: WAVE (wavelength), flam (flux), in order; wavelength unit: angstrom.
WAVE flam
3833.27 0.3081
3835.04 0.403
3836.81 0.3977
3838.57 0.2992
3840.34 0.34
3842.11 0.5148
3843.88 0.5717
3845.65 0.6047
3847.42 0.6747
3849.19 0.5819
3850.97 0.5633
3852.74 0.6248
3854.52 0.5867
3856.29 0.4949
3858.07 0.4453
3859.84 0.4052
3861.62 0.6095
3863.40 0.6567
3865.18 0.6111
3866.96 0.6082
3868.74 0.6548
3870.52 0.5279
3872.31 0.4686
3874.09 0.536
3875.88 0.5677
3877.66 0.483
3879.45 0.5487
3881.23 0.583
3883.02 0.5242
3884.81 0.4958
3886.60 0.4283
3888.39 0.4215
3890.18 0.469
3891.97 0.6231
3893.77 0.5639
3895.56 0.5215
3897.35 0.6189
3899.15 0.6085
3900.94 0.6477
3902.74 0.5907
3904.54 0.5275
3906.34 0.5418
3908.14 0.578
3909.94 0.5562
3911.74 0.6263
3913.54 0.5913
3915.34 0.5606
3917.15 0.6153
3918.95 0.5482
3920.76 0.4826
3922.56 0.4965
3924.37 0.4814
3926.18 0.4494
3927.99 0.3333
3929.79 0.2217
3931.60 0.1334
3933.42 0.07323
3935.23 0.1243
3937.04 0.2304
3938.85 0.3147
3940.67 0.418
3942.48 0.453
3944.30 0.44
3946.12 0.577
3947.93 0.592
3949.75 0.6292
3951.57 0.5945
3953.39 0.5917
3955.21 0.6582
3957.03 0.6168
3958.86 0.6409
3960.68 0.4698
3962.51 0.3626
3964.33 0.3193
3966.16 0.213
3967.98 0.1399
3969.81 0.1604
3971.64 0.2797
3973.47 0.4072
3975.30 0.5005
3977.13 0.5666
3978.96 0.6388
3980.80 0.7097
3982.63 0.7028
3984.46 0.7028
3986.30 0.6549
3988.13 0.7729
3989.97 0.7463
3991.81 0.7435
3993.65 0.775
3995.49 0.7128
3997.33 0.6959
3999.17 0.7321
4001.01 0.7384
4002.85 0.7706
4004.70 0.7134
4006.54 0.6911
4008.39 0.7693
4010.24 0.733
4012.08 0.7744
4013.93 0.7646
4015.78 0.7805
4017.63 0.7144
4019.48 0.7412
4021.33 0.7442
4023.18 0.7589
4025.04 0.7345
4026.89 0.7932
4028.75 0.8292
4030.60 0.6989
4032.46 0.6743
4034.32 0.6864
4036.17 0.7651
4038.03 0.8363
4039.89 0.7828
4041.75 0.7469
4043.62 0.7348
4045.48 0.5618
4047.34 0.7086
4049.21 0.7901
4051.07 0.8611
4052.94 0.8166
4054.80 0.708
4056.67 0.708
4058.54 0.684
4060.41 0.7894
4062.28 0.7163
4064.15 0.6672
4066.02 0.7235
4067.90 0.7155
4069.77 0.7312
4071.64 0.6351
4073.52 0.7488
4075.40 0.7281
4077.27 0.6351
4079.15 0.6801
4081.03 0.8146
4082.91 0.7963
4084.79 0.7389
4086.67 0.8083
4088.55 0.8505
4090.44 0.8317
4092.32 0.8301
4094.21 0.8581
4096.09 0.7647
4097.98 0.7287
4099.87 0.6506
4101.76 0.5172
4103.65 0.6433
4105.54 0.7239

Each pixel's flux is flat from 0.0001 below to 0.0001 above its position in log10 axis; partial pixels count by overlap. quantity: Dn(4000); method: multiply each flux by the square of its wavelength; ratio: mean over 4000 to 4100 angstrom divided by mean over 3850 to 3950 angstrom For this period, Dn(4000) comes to 1.61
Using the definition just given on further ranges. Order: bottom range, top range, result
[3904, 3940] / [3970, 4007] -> 1.60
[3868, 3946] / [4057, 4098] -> 1.70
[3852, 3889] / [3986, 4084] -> 1.49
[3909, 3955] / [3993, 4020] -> 1.71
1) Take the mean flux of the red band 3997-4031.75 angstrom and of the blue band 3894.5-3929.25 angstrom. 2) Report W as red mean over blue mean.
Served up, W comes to 1.38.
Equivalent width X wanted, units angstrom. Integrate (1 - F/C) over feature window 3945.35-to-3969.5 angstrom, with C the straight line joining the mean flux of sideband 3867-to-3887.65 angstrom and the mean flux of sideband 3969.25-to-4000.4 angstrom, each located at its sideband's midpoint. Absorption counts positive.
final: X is 4.65 angstrom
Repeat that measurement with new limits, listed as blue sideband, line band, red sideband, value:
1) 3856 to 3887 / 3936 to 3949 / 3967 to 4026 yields 3.8 angstrom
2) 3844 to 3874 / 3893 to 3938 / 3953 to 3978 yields 2.4 angstrom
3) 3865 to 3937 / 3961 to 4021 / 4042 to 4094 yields 1.7 angstrom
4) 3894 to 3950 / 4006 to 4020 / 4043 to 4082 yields -2.5 angstrom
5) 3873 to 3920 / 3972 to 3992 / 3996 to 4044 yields 1.5 angstrom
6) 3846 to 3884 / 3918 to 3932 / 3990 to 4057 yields 5.0 angstrom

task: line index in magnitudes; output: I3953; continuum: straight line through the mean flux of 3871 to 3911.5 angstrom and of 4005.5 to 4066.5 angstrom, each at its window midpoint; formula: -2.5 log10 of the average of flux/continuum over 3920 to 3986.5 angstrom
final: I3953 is 0.39 mag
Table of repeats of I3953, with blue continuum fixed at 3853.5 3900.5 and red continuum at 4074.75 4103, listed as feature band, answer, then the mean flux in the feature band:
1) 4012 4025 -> -0.11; 0.751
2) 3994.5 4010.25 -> -0.10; 0.728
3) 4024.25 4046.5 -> -0.06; 0.737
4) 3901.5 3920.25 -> 0.00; 0.573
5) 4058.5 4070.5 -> 0.01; 0.72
